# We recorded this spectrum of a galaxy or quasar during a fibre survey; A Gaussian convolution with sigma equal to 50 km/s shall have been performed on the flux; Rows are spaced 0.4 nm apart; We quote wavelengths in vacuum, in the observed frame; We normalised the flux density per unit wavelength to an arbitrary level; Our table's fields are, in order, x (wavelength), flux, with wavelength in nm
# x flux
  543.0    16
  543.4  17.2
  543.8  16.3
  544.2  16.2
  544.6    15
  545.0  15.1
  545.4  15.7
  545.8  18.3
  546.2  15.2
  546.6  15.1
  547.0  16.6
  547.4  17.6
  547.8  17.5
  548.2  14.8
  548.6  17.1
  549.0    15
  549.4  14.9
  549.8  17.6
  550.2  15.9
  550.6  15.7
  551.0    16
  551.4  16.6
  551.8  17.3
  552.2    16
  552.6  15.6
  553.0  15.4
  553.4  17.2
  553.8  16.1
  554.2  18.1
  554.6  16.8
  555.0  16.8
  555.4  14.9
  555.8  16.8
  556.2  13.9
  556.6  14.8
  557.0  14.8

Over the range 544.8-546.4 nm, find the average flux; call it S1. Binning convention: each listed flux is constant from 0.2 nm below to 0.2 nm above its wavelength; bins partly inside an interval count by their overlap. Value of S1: 16.1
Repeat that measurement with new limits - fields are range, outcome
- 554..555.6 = 16.7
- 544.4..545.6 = 15.3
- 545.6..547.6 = 16.6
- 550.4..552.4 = 16.3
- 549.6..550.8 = 16.4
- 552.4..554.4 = 16.5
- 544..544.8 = 15.6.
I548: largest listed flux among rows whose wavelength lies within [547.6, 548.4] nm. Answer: 17.5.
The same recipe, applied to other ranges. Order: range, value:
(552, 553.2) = 16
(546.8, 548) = 17.6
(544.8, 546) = 18.3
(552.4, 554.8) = 18.1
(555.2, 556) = 16.8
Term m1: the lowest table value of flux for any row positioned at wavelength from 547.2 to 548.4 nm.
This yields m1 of 14.8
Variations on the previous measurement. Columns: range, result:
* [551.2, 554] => 15.4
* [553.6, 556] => 14.9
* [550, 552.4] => 15.7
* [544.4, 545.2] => 15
